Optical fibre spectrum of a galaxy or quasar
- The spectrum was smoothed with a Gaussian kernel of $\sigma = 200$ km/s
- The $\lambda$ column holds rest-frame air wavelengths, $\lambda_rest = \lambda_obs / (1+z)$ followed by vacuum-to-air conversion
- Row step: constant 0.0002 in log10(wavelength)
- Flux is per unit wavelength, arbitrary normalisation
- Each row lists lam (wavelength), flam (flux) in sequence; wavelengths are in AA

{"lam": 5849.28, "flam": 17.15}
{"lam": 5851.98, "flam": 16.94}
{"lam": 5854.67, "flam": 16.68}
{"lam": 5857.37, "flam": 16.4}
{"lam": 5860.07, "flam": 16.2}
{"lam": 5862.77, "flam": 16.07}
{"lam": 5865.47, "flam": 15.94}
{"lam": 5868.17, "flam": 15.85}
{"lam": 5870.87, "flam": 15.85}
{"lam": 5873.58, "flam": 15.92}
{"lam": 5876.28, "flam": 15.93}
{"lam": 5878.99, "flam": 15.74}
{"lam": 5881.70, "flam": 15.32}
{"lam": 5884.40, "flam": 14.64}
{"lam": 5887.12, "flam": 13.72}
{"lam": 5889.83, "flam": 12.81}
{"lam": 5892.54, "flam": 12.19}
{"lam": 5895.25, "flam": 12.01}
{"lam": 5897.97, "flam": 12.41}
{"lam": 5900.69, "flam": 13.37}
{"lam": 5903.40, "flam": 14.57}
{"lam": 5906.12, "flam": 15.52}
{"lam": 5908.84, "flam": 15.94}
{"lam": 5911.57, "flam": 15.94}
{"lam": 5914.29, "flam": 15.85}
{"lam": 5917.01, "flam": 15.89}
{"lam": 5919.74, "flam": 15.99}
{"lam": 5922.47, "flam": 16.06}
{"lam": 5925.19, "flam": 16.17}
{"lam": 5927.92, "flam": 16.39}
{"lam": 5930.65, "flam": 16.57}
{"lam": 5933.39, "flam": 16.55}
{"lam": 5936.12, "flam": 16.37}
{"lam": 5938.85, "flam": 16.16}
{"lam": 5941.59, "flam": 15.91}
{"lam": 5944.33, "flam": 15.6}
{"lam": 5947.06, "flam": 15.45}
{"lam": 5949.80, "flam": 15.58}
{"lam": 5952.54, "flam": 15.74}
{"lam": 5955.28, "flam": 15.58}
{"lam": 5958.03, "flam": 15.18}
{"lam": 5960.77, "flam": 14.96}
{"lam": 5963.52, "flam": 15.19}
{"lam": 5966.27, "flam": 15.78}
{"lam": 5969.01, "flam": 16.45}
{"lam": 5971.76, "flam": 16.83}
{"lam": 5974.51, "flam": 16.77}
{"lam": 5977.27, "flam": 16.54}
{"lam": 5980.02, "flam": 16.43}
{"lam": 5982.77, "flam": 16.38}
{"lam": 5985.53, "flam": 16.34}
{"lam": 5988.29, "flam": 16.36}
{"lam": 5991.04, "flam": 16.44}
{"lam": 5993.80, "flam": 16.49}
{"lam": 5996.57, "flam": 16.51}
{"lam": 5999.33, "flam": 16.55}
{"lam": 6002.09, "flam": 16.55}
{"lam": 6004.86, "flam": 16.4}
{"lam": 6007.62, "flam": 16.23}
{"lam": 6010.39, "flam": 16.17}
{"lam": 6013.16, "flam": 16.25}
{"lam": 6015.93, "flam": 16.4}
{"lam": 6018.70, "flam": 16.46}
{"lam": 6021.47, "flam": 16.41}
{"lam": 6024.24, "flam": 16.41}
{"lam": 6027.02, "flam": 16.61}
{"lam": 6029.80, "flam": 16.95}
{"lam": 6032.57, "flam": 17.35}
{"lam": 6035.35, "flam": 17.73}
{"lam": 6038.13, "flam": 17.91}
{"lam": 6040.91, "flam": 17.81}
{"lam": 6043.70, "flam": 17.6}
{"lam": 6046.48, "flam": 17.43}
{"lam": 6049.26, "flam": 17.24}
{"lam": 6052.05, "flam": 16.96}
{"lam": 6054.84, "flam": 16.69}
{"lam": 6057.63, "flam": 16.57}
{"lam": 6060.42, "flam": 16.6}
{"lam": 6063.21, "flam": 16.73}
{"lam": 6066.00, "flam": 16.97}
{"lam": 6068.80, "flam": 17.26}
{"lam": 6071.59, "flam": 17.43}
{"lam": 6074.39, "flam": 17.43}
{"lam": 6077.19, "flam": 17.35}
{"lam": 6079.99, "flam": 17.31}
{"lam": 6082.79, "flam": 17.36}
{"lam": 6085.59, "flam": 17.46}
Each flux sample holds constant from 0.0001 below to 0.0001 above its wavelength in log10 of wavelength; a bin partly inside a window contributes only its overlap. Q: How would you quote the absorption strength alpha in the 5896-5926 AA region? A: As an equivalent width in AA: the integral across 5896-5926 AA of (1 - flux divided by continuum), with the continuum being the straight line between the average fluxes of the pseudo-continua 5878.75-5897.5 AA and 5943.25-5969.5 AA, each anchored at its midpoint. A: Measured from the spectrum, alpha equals -1.9 AA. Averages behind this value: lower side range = 13.6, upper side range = 15.5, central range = 15.2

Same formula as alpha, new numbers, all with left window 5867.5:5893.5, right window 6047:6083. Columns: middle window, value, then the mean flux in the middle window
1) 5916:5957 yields -1.3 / 16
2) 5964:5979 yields -0.4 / 16.4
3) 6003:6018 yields 0.1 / 16.3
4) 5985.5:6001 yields -0.3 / 16.5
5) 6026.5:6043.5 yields -0.8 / 17.4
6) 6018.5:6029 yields 0.0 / 16.5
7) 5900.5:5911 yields 0.0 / 15.1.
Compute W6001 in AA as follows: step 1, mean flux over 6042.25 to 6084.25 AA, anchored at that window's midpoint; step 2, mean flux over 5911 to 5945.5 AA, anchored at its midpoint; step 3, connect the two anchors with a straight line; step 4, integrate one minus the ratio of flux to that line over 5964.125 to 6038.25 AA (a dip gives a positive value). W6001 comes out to 0.5 AA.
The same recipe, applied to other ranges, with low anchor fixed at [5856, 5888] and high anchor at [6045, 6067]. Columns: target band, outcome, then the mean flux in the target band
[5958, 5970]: 0.6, 15.5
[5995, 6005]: 0.0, 16.5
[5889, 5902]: 2.7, 12.5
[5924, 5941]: -0.3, 16.3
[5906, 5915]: 0.0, 15.8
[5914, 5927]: 0.0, 16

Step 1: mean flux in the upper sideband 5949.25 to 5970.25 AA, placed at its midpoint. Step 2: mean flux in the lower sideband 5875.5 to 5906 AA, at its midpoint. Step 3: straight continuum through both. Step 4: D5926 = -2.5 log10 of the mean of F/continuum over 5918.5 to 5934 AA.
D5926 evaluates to -0.11 mag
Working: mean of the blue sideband 13.9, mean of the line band 16.3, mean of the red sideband 15.6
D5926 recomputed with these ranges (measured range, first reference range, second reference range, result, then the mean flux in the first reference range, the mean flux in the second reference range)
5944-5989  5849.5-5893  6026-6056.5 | 0.037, 15.5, 17.3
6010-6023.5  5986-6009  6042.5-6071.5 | 0.018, 16.4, 17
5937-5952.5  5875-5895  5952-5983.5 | -0.019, 14.2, 16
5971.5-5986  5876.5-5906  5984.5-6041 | -0.045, 13.8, 16.7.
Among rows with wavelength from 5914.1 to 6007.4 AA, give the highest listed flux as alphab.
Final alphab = 16.83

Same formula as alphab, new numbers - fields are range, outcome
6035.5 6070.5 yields 17.91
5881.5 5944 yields 16.57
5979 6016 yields 16.55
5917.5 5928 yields 16.39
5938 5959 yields 16.16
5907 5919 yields 15.94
